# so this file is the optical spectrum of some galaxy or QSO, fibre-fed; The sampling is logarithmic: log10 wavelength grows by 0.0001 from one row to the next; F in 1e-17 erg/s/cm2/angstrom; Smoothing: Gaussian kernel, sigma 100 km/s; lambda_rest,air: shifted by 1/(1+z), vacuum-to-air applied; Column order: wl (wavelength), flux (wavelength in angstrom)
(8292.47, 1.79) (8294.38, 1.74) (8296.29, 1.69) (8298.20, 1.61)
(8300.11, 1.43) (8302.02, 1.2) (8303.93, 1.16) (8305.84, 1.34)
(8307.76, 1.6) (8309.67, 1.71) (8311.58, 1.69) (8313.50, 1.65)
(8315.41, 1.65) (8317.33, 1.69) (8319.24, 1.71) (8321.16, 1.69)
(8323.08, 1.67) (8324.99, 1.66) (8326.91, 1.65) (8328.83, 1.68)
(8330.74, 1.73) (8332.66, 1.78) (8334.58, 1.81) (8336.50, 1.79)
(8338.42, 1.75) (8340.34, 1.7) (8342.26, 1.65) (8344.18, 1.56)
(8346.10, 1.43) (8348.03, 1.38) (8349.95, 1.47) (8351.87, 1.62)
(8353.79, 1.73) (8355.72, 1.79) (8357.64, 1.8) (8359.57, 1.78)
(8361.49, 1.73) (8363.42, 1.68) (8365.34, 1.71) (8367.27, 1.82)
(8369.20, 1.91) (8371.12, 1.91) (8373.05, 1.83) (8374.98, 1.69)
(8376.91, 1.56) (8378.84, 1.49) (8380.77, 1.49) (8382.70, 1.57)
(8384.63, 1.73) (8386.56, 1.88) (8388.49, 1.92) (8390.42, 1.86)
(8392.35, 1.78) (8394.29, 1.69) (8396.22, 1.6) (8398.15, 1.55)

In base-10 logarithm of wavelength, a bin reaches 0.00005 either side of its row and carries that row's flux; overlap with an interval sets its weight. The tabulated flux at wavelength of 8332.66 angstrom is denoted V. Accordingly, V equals 1.78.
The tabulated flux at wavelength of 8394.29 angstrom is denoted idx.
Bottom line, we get 1.69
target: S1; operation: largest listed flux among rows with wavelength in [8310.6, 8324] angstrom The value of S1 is 1.71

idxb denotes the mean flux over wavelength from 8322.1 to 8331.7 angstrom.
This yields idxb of 1.68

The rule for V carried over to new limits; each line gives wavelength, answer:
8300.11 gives 1.43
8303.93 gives 1.16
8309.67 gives 1.71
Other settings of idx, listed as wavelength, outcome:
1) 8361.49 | 1.73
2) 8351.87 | 1.62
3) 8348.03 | 1.38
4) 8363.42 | 1.68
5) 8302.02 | 1.2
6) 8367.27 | 1.82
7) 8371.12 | 1.91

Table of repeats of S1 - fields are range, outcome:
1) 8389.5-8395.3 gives 1.86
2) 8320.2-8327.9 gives 1.69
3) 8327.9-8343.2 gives 1.81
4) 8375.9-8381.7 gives 1.56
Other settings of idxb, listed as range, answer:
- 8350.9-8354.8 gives 1.68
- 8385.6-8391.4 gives 1.89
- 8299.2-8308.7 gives 1.34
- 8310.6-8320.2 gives 1.68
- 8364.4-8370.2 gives 1.81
